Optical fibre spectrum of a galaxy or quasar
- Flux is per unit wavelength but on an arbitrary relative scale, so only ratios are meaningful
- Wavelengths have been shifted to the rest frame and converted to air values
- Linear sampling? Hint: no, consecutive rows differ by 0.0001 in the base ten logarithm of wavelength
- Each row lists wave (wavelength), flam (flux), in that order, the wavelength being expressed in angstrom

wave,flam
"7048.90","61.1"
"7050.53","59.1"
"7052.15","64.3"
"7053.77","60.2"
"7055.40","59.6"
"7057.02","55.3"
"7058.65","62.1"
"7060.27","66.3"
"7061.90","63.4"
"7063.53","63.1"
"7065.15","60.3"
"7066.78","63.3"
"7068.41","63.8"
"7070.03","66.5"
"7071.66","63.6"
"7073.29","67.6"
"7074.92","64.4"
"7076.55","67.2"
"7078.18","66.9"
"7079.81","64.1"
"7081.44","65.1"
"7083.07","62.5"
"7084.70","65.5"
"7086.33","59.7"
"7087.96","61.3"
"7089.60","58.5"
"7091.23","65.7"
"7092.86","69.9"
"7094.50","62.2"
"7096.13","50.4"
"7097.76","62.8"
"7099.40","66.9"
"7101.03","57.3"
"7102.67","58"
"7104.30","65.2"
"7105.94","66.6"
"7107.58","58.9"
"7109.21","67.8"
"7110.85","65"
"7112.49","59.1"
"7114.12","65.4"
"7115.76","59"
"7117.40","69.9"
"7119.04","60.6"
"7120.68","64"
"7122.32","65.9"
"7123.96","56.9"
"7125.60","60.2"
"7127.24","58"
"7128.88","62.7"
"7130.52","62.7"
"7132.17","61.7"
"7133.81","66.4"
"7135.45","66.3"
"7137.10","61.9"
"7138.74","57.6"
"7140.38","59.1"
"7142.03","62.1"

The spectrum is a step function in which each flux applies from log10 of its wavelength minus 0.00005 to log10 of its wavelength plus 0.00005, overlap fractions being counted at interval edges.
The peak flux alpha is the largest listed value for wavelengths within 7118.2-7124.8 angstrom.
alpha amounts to 65.9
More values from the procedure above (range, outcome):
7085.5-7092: 65.7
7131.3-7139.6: 66.4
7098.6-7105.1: 66.9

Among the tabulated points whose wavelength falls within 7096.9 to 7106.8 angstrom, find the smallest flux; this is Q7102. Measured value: 57.3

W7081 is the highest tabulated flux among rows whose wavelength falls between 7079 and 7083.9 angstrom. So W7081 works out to 65.1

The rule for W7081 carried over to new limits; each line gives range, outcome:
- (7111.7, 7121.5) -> 69.9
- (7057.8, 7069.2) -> 66.3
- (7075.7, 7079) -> 67.2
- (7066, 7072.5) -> 66.5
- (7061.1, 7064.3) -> 63.4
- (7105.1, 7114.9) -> 67.8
